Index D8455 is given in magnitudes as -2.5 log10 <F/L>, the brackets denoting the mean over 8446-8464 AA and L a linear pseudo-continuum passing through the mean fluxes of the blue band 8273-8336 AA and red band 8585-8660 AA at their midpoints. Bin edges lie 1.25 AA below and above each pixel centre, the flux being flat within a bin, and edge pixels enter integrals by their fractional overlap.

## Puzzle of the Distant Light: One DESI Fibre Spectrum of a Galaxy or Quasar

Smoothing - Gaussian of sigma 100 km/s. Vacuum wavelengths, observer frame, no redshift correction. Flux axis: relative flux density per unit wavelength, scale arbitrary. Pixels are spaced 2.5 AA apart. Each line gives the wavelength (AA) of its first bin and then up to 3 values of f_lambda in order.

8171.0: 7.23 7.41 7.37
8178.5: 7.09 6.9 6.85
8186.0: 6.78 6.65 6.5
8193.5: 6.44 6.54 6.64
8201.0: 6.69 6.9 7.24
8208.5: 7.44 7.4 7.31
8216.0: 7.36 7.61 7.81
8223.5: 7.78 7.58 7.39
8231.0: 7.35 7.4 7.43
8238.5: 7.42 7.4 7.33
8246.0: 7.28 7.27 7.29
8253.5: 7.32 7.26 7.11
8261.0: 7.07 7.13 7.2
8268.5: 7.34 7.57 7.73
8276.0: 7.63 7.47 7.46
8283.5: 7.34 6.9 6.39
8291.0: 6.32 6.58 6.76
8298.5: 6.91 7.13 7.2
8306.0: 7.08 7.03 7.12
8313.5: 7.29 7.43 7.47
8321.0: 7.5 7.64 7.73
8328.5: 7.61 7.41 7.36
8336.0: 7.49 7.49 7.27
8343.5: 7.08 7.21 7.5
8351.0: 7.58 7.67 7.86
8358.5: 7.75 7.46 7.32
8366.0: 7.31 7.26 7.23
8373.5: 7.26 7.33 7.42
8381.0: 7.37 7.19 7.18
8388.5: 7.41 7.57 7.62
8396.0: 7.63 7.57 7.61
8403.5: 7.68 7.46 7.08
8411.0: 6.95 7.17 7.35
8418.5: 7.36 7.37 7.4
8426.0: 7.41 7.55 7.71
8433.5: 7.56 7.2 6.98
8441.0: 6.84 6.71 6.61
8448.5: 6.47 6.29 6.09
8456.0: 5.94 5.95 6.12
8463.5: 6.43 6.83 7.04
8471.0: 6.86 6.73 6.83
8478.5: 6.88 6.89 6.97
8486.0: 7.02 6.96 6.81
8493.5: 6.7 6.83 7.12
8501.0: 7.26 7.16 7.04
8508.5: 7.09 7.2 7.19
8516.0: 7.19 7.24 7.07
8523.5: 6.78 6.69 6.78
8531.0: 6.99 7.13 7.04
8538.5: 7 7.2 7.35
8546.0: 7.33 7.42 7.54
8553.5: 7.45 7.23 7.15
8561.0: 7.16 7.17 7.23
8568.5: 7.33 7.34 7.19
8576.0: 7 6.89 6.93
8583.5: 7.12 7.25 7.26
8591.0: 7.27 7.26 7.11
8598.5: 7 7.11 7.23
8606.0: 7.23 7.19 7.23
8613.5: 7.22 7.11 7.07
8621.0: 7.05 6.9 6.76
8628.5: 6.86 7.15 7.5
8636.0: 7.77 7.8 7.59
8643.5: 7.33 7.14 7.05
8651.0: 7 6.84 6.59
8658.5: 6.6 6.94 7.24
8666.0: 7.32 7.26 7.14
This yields 0.16 mag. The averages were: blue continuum 7.22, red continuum 7.15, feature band 6.2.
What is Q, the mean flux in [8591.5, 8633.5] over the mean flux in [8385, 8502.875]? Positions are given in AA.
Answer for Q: 1.0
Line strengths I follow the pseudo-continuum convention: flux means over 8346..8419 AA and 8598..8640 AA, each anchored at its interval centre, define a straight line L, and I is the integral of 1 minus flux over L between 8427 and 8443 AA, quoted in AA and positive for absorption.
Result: 0.2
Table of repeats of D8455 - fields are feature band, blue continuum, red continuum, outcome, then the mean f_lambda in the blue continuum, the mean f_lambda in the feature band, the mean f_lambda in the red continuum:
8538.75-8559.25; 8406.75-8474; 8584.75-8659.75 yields -0.04 mag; 6.89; 7.32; 7.15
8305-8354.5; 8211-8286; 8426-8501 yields -0.03 mag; 7.39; 7.4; 6.81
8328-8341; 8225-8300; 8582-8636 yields -0.04 mag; 7.22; 7.44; 7.15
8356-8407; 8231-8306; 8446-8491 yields -0.09 mag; 7.2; 7.44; 6.61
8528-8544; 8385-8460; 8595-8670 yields 0.01 mag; 7.12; 7.07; 7.14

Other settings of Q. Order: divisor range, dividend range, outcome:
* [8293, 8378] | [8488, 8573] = 0.97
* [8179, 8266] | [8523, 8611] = 1.00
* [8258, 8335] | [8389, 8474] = 0.97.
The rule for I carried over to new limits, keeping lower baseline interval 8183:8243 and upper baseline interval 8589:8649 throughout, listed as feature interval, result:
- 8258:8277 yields -0.5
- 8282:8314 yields 1.1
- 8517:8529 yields 0.5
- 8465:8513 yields 1.5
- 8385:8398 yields -0.6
